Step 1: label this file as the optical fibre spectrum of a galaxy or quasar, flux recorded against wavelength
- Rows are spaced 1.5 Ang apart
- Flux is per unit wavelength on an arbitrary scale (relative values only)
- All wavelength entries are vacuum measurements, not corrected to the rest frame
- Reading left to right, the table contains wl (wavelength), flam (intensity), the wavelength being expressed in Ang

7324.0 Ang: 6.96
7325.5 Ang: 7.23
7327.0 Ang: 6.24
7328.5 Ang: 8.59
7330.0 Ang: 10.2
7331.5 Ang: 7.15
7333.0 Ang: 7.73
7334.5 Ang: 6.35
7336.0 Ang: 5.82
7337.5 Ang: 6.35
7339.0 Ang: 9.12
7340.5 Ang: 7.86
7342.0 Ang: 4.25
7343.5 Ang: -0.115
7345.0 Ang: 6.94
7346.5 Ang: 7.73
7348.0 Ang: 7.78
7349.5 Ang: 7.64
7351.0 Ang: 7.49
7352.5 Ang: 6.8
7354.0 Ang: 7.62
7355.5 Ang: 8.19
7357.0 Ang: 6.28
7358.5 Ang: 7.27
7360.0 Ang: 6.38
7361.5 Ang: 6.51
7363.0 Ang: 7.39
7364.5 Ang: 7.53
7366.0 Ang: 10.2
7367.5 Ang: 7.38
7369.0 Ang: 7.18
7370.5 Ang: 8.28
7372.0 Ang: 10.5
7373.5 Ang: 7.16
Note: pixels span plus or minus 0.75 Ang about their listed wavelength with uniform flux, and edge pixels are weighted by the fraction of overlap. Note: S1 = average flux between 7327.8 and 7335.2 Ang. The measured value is 8.01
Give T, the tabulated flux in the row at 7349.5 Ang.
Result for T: 7.64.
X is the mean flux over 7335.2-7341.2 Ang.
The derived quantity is 7.27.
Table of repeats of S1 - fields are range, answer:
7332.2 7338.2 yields 6.57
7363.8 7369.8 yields 8.08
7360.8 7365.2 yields 7.15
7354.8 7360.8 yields 7.02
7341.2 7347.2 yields 4.7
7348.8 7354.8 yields 7.39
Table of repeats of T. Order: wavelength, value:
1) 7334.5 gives 6.35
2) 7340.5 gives 7.86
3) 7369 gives 7.18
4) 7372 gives 10.5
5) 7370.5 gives 8.28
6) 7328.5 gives 8.59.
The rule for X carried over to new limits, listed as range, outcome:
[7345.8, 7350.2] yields 7.72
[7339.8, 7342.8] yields 5.92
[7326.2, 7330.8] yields 8.32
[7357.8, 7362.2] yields 6.72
